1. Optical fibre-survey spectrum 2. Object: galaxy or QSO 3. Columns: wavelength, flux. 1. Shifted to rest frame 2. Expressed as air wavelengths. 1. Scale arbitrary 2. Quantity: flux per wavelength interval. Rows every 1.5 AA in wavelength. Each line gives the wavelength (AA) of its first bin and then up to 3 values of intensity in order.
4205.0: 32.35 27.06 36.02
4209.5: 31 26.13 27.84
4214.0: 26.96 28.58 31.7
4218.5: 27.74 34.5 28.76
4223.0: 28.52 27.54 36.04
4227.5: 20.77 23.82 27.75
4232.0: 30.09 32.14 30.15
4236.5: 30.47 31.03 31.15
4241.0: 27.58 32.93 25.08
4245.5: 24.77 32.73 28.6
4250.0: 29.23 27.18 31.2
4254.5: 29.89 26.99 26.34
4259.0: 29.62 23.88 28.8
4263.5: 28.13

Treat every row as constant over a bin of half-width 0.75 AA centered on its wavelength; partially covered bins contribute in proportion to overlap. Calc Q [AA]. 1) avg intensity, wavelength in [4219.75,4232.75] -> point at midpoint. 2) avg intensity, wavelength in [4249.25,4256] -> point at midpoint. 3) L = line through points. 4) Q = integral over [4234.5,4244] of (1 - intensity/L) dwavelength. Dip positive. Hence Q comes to -0.5 AA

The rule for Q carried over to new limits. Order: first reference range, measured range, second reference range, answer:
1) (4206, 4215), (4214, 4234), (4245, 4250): 0.12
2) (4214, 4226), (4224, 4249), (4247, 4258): 0.28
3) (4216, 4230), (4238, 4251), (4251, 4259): -0.23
